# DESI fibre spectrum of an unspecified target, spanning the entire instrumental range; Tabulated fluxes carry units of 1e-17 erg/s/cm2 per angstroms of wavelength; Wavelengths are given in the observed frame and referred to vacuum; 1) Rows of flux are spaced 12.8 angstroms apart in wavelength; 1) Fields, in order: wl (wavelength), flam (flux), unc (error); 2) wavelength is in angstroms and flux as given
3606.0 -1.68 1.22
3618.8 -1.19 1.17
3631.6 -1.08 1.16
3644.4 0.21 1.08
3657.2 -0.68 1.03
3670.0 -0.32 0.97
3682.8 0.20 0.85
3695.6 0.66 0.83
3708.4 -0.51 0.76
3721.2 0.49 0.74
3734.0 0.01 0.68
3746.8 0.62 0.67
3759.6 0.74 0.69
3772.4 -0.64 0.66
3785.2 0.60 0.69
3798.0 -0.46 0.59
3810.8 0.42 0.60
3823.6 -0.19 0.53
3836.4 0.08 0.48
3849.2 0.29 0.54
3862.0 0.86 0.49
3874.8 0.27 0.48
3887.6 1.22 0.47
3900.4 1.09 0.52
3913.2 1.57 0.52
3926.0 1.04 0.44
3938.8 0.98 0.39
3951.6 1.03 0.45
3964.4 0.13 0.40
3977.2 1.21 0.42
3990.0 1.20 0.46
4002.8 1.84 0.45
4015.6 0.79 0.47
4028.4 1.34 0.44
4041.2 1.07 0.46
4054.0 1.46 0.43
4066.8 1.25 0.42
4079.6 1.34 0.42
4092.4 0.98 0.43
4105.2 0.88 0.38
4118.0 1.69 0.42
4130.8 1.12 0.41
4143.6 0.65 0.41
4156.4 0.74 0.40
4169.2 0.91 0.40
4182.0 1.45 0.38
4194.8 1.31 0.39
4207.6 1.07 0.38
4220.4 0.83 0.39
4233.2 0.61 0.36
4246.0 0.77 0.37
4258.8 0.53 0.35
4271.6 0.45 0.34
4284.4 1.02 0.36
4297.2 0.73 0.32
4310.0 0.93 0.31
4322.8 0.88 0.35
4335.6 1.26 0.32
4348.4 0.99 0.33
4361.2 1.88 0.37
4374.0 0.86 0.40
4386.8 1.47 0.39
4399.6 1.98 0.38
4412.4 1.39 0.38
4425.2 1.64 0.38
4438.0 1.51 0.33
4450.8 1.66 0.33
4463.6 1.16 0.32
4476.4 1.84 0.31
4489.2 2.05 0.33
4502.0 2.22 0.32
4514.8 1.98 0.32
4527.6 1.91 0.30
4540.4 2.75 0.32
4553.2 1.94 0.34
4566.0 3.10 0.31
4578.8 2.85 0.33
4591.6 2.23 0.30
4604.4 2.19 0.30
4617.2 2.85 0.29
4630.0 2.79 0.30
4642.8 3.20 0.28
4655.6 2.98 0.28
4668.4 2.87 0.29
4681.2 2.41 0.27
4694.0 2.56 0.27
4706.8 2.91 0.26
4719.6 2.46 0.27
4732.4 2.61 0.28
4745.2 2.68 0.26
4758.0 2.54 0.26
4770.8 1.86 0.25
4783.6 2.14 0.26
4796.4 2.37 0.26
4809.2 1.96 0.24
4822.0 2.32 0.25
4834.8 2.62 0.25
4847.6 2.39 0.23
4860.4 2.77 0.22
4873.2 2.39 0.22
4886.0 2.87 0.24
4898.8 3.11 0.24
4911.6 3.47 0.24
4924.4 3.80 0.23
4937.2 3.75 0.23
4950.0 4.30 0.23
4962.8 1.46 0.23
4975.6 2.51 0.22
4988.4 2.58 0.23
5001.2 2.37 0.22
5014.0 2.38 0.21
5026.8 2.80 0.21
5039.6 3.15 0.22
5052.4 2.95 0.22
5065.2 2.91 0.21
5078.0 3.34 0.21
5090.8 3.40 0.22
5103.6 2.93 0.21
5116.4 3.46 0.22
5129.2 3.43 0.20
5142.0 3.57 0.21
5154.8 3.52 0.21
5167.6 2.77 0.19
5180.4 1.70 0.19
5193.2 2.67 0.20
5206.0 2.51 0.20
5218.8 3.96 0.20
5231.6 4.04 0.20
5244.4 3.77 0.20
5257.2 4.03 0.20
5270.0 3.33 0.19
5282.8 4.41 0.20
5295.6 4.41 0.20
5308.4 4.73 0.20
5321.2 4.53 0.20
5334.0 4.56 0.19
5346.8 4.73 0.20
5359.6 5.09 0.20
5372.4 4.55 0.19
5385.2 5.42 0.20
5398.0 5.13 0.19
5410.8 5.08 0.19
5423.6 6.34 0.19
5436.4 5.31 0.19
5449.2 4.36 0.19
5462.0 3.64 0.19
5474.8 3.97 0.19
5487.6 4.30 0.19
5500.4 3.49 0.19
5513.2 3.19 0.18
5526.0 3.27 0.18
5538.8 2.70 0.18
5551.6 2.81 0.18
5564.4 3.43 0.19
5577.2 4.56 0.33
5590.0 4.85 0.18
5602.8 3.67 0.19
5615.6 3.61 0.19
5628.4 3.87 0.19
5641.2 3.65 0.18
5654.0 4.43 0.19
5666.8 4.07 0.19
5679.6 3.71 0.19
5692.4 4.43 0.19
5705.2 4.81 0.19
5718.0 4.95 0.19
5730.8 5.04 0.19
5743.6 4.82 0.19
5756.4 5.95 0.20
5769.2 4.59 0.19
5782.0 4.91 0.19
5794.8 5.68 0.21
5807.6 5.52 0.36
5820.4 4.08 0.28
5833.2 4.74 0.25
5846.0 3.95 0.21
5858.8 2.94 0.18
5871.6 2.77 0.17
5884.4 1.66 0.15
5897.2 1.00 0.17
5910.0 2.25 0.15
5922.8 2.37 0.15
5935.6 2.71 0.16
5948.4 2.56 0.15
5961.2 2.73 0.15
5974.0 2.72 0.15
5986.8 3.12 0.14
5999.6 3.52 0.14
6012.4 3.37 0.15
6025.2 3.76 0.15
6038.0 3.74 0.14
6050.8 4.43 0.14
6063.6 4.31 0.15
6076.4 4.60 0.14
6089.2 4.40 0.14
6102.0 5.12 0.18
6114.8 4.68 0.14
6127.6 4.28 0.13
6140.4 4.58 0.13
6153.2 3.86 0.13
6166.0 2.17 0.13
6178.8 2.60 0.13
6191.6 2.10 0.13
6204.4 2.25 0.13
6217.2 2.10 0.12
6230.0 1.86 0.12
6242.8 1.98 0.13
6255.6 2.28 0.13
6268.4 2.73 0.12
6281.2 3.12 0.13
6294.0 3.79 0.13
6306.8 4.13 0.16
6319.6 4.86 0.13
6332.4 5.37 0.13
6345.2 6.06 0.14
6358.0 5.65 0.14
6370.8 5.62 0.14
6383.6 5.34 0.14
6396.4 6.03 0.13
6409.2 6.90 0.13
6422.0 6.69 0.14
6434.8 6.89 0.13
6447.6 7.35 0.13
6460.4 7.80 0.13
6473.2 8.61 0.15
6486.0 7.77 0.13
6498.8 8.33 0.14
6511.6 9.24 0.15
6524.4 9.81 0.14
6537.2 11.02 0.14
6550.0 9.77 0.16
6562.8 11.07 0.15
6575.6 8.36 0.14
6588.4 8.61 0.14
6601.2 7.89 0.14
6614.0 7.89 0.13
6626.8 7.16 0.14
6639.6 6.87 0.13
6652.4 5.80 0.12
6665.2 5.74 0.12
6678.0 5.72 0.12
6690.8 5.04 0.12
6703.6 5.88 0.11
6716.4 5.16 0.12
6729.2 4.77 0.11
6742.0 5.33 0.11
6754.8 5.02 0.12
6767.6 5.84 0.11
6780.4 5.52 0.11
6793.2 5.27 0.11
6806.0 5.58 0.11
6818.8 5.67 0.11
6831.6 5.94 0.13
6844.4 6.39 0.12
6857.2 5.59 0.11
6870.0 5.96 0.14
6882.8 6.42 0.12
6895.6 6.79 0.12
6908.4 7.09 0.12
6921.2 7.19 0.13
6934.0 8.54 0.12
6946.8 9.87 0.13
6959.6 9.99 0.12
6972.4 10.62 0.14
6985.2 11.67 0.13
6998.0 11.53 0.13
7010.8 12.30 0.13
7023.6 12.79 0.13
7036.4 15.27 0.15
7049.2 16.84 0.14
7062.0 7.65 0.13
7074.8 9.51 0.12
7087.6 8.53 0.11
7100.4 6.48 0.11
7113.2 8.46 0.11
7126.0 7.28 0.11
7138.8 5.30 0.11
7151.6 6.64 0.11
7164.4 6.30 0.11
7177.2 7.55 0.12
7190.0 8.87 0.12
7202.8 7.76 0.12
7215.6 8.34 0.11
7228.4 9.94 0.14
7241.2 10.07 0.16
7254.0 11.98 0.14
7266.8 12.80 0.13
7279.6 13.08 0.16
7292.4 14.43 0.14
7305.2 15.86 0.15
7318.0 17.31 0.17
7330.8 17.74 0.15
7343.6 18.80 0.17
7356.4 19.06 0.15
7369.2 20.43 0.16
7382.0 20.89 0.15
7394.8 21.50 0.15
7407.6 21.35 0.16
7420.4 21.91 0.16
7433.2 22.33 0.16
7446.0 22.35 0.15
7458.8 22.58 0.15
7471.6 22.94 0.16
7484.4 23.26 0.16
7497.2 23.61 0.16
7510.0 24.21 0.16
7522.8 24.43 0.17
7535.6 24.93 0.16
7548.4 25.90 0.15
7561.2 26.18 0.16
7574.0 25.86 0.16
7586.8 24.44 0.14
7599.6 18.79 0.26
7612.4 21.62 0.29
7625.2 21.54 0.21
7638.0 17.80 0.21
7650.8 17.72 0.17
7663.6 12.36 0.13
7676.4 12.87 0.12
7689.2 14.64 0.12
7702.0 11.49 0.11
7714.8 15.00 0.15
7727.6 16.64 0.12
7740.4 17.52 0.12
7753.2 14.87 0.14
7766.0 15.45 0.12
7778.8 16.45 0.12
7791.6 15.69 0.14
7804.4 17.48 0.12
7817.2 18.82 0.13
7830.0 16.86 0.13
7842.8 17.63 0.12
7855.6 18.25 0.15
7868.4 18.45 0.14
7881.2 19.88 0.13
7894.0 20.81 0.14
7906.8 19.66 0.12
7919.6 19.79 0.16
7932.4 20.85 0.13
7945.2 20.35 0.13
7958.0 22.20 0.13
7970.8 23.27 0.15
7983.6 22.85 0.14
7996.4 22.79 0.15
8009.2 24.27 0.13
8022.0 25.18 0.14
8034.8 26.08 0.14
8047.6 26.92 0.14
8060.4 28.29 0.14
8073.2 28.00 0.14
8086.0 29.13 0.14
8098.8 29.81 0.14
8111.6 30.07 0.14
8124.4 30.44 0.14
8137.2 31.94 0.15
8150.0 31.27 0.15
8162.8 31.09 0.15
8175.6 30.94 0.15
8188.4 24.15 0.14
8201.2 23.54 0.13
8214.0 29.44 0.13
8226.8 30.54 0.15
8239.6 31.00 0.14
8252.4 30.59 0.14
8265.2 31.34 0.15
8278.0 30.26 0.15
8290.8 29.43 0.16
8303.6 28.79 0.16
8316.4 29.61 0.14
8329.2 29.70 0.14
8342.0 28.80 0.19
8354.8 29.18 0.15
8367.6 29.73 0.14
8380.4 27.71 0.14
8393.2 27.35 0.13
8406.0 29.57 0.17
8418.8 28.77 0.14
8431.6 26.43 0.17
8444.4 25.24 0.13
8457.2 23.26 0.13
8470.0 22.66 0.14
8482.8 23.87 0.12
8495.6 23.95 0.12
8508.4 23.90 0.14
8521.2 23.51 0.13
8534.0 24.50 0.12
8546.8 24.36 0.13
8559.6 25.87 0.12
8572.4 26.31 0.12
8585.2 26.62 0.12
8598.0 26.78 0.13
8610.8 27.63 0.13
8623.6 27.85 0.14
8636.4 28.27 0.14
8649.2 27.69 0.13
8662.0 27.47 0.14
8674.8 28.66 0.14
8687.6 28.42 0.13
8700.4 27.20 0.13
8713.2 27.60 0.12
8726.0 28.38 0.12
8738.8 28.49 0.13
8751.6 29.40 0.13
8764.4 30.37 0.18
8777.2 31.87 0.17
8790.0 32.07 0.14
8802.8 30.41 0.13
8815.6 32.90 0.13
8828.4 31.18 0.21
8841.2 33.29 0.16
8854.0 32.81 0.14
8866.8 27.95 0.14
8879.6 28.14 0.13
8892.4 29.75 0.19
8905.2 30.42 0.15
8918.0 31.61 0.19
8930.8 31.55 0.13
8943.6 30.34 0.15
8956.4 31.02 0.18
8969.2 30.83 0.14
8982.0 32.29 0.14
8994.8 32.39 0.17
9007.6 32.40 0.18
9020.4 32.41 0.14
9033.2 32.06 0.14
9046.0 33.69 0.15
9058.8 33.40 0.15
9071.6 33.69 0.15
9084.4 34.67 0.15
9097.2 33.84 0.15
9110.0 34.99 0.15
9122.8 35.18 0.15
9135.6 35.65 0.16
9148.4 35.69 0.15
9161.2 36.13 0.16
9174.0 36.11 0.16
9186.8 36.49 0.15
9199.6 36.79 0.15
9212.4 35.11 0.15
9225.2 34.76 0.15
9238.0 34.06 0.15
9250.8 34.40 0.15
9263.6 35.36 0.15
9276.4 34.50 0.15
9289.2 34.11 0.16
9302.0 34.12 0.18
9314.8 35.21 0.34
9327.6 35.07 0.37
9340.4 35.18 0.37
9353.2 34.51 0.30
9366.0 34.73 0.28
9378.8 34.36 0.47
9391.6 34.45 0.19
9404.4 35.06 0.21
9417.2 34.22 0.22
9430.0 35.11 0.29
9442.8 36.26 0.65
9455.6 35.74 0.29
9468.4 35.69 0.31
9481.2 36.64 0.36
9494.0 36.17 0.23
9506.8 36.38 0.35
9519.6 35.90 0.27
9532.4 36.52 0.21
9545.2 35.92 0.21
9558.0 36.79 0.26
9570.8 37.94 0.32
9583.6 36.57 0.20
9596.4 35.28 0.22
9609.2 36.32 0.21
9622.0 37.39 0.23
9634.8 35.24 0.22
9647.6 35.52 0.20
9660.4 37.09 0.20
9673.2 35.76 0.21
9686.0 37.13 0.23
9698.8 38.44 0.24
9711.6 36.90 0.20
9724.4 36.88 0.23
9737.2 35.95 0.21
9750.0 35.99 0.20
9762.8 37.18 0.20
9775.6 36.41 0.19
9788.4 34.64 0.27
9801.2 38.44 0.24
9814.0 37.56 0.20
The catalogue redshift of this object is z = 0.00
